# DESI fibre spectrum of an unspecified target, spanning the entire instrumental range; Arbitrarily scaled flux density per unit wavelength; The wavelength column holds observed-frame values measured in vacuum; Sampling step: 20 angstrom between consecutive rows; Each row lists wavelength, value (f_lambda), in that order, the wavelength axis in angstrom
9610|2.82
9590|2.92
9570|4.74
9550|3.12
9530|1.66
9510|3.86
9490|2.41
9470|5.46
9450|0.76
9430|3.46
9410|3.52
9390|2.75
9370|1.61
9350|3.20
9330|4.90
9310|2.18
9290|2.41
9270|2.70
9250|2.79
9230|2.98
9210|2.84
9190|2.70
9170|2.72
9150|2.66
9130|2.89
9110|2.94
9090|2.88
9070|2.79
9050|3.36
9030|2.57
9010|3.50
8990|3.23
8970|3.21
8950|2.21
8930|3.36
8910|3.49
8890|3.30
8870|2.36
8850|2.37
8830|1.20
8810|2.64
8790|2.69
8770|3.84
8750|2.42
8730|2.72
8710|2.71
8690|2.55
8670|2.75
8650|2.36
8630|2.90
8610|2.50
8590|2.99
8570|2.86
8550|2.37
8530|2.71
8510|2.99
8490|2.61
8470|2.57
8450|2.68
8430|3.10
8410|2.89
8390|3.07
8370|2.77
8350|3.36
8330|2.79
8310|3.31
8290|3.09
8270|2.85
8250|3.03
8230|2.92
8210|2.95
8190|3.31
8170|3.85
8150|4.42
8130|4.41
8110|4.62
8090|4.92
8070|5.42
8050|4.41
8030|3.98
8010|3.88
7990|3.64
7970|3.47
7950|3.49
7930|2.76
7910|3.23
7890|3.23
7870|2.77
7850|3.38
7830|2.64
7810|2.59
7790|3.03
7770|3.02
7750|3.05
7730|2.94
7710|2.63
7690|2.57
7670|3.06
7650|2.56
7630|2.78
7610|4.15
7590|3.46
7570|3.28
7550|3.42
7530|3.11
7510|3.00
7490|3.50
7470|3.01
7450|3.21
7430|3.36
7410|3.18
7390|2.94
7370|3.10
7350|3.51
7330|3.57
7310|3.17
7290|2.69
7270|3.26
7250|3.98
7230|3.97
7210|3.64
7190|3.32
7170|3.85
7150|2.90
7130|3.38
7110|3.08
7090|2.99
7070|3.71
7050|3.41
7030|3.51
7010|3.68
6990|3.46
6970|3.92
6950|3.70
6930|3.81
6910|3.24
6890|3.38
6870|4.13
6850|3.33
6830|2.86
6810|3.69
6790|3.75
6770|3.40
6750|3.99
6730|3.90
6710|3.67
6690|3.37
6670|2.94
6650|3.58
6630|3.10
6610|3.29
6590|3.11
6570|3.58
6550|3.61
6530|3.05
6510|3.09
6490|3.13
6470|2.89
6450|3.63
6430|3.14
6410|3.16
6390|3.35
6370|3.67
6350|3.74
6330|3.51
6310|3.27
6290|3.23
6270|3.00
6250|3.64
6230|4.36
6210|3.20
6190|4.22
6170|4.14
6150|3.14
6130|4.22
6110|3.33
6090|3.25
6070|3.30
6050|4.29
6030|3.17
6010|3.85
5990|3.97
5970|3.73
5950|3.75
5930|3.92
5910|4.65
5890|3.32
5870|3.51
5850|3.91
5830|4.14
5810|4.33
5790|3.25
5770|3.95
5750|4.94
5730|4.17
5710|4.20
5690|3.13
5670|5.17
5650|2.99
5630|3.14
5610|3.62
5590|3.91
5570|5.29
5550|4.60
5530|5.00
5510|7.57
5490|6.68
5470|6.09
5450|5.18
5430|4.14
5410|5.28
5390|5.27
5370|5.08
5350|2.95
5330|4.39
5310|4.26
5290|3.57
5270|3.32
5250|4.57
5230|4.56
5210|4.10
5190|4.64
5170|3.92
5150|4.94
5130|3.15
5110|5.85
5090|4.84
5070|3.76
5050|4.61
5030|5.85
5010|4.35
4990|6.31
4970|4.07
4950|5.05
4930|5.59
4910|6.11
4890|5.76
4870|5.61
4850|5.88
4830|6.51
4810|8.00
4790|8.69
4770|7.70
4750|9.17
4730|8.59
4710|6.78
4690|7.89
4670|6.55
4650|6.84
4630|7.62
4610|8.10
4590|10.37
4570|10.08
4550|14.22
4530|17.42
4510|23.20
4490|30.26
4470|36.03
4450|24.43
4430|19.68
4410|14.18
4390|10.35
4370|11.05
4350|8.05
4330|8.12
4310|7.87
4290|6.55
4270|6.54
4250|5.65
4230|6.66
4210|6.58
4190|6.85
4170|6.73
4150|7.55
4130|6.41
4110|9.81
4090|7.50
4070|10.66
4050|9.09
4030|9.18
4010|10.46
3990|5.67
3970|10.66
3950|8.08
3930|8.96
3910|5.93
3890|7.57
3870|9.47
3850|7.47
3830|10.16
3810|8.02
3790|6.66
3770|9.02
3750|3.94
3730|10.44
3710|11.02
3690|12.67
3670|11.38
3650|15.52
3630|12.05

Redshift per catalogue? 1.891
